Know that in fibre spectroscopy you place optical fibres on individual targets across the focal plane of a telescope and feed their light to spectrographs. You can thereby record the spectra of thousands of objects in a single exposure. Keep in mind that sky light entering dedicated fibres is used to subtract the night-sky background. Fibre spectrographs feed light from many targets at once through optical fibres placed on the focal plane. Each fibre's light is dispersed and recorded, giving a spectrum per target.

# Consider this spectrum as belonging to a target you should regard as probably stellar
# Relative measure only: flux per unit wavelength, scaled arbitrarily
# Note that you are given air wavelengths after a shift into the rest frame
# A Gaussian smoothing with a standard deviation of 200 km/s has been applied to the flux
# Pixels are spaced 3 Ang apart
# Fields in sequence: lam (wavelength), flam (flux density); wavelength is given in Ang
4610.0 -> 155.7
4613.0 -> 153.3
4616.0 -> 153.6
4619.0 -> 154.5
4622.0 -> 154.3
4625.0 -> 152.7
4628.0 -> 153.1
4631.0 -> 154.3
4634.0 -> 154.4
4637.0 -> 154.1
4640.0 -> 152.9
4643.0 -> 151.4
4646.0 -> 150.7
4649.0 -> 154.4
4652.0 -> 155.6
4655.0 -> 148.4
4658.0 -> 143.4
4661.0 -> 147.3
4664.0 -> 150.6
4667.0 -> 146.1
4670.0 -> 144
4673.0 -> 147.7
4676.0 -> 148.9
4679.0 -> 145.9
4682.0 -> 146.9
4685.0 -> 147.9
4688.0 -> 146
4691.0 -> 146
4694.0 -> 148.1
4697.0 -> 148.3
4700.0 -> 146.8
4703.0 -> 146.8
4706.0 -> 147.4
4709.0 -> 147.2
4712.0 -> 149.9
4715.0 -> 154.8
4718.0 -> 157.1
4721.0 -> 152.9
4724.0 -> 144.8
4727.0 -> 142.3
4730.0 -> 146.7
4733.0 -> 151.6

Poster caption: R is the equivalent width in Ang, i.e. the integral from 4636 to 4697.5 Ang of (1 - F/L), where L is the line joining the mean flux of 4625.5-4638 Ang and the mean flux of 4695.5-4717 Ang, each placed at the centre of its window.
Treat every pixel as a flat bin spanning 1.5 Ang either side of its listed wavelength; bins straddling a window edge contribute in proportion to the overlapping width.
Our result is 1.1 Ang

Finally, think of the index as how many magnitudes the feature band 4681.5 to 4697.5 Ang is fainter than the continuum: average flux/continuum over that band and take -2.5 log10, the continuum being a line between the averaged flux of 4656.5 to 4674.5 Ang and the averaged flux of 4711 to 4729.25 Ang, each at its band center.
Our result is 0.01 mag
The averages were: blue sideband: 147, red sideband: 150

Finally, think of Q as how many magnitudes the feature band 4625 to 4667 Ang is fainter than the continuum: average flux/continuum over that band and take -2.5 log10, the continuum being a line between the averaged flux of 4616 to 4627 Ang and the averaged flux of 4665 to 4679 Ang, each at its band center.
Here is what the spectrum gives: -0.01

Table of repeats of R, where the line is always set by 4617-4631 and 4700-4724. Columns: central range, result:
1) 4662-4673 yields 0.4 Ang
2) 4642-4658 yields 0.1 Ang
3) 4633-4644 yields 0.0 Ang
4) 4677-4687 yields 0.3 Ang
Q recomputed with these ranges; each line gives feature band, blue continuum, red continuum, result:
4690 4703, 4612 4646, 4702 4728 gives 0.02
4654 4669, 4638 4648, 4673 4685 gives 0.02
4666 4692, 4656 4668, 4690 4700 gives 0.00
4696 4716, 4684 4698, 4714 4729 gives 0.00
